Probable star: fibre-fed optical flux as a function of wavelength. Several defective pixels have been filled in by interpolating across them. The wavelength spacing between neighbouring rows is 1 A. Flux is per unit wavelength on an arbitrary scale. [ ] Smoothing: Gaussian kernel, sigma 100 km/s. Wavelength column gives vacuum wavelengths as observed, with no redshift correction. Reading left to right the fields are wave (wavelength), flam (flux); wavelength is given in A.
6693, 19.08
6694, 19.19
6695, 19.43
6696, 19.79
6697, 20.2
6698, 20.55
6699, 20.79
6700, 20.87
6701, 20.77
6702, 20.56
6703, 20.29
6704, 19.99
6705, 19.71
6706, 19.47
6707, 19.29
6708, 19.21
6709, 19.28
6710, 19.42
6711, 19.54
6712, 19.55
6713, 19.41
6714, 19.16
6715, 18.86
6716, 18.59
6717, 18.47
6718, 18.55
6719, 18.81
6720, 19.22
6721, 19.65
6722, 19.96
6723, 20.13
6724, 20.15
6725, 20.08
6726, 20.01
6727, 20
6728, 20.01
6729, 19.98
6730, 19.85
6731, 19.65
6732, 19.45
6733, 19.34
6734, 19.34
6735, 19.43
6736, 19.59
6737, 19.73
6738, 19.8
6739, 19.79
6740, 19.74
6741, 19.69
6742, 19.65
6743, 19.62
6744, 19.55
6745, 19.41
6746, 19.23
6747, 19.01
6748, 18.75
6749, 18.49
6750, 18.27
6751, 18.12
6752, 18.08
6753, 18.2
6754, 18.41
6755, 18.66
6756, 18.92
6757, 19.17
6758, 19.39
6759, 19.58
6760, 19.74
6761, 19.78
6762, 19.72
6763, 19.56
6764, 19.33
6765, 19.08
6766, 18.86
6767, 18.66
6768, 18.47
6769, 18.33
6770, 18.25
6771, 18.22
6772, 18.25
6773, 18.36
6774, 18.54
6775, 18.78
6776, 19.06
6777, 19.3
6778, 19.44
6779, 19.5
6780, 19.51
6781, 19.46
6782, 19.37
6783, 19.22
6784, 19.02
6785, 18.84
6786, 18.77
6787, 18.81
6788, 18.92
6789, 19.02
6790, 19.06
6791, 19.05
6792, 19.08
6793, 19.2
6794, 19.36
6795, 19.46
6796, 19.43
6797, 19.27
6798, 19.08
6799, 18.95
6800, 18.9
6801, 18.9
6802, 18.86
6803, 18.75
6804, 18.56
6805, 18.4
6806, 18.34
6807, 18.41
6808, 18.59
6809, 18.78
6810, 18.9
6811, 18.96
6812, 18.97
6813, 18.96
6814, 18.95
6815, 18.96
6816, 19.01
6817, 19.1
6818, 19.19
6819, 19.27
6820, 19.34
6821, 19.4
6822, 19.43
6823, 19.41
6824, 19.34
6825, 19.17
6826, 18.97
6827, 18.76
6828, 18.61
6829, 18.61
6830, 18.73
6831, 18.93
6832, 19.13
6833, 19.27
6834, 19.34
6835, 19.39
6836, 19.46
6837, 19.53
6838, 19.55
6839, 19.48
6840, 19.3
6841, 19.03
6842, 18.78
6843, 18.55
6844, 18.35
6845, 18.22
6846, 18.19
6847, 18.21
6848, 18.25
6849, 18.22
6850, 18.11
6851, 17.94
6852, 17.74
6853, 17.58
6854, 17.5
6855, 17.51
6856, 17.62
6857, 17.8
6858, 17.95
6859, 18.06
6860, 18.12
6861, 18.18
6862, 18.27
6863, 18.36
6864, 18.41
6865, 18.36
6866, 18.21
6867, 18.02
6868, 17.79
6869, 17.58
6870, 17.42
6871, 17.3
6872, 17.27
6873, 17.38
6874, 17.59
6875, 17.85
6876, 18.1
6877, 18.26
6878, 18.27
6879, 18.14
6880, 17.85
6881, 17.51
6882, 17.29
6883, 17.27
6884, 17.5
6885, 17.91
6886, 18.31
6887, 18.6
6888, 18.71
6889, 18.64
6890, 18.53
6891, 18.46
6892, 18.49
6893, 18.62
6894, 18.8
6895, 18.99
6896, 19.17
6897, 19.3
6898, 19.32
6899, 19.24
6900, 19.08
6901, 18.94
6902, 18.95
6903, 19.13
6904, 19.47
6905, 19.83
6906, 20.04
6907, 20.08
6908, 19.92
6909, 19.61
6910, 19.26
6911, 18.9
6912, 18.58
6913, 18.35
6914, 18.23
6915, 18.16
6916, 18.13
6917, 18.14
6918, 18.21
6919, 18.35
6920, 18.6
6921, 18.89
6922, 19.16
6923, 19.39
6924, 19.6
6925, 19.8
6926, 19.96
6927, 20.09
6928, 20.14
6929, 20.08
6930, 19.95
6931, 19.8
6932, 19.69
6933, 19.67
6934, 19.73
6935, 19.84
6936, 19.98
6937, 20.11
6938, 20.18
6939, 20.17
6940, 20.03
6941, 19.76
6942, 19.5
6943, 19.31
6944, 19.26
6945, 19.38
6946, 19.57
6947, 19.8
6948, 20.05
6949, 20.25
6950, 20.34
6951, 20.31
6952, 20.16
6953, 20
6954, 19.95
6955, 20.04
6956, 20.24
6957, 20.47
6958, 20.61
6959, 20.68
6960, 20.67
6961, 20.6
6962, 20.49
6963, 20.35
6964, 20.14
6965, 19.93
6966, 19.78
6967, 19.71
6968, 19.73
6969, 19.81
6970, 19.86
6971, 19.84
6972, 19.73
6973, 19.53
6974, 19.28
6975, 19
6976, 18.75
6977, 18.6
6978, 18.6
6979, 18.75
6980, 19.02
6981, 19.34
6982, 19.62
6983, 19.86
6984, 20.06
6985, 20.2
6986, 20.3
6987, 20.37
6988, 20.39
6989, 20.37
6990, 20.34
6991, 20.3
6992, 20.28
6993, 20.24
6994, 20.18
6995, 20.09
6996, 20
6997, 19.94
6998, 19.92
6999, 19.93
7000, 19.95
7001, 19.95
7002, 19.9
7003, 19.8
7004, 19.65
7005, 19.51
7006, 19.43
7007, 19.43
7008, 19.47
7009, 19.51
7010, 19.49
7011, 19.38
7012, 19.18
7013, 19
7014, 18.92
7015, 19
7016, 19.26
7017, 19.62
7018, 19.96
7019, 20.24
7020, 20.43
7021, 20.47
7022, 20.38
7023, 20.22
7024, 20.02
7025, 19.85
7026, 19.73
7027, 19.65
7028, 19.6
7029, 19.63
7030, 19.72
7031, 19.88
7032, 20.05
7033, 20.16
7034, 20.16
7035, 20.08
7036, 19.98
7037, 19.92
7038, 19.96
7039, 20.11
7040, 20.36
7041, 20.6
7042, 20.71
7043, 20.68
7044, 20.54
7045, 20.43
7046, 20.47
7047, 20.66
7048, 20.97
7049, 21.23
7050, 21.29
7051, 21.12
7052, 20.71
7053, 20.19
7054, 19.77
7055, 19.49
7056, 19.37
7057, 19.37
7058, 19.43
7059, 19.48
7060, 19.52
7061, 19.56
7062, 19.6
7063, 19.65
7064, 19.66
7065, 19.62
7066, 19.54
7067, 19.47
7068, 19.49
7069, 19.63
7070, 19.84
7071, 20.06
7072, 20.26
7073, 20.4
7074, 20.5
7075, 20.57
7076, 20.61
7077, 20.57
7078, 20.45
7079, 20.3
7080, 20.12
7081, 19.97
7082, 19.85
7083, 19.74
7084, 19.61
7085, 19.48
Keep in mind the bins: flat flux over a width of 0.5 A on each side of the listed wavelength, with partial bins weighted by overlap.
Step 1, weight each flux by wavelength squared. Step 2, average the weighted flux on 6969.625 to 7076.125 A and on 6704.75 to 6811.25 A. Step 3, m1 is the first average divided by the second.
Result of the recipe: 1.12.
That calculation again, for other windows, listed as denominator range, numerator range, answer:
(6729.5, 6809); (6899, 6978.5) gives 1.08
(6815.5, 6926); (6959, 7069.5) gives 1.11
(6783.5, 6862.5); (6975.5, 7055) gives 1.12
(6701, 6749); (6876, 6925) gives 1.01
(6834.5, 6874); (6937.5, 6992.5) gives 1.13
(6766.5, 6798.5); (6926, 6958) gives 1.10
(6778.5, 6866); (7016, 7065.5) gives 1.14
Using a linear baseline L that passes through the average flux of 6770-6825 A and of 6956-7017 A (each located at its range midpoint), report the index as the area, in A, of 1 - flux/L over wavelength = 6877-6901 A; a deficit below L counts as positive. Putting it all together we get 1.2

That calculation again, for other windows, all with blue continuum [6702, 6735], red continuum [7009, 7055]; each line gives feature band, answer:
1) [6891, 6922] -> 1.4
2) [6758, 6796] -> 1.1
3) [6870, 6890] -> 1.9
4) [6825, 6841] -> 0.5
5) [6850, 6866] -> 1.5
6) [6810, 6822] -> 0.4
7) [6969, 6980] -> 0.4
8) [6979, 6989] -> 0.1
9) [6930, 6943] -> 0.0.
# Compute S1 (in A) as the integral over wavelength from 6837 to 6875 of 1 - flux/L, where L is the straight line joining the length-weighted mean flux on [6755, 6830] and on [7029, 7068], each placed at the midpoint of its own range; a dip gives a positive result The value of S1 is 2.3 A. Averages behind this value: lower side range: 19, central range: 18.1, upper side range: 20.1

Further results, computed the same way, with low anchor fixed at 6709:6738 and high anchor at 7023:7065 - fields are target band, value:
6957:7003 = 0.2 A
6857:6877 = 1.9 A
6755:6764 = 0.1 A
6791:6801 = 0.2 A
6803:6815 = 0.6 A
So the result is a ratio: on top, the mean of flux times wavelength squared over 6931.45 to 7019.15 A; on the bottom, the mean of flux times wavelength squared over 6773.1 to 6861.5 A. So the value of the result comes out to 1.1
